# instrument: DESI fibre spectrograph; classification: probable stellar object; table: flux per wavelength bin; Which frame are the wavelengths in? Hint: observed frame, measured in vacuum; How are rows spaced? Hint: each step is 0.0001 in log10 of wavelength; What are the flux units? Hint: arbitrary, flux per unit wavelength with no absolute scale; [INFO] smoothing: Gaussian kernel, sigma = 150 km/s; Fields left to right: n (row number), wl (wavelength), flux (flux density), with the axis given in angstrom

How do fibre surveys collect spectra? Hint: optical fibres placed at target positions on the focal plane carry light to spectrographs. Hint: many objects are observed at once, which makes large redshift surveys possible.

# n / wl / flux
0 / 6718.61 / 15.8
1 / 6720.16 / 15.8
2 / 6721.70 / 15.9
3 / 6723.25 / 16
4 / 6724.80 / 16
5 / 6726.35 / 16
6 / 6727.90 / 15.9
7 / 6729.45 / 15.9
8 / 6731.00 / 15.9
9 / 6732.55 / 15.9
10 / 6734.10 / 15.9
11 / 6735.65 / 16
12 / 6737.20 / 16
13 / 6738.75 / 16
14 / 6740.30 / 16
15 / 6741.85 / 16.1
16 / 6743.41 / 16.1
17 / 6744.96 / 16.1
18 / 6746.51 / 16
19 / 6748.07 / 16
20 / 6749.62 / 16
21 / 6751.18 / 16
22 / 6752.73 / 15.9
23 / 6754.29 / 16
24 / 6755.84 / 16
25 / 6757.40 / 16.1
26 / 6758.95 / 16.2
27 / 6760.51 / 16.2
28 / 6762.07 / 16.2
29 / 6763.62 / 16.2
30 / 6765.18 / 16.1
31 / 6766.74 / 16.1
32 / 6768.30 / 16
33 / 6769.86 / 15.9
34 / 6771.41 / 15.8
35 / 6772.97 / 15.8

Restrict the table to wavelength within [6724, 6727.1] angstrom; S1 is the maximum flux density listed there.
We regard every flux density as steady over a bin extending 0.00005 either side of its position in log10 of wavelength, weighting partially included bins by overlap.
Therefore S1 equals 16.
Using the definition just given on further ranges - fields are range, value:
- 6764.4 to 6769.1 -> 16.1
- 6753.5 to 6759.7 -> 16.2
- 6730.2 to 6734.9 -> 15.9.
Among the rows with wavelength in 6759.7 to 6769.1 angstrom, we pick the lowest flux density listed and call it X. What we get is 16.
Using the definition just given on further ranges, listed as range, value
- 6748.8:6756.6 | 15.9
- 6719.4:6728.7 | 15.8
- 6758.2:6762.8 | 16.2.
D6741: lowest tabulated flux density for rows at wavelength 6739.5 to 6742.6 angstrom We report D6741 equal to 16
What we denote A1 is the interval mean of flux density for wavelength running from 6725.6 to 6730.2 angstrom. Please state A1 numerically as 15.9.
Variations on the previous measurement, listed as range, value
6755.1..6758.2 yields 16.1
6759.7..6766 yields 16.2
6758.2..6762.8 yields 16.2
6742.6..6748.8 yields 16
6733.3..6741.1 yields 16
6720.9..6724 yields 16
